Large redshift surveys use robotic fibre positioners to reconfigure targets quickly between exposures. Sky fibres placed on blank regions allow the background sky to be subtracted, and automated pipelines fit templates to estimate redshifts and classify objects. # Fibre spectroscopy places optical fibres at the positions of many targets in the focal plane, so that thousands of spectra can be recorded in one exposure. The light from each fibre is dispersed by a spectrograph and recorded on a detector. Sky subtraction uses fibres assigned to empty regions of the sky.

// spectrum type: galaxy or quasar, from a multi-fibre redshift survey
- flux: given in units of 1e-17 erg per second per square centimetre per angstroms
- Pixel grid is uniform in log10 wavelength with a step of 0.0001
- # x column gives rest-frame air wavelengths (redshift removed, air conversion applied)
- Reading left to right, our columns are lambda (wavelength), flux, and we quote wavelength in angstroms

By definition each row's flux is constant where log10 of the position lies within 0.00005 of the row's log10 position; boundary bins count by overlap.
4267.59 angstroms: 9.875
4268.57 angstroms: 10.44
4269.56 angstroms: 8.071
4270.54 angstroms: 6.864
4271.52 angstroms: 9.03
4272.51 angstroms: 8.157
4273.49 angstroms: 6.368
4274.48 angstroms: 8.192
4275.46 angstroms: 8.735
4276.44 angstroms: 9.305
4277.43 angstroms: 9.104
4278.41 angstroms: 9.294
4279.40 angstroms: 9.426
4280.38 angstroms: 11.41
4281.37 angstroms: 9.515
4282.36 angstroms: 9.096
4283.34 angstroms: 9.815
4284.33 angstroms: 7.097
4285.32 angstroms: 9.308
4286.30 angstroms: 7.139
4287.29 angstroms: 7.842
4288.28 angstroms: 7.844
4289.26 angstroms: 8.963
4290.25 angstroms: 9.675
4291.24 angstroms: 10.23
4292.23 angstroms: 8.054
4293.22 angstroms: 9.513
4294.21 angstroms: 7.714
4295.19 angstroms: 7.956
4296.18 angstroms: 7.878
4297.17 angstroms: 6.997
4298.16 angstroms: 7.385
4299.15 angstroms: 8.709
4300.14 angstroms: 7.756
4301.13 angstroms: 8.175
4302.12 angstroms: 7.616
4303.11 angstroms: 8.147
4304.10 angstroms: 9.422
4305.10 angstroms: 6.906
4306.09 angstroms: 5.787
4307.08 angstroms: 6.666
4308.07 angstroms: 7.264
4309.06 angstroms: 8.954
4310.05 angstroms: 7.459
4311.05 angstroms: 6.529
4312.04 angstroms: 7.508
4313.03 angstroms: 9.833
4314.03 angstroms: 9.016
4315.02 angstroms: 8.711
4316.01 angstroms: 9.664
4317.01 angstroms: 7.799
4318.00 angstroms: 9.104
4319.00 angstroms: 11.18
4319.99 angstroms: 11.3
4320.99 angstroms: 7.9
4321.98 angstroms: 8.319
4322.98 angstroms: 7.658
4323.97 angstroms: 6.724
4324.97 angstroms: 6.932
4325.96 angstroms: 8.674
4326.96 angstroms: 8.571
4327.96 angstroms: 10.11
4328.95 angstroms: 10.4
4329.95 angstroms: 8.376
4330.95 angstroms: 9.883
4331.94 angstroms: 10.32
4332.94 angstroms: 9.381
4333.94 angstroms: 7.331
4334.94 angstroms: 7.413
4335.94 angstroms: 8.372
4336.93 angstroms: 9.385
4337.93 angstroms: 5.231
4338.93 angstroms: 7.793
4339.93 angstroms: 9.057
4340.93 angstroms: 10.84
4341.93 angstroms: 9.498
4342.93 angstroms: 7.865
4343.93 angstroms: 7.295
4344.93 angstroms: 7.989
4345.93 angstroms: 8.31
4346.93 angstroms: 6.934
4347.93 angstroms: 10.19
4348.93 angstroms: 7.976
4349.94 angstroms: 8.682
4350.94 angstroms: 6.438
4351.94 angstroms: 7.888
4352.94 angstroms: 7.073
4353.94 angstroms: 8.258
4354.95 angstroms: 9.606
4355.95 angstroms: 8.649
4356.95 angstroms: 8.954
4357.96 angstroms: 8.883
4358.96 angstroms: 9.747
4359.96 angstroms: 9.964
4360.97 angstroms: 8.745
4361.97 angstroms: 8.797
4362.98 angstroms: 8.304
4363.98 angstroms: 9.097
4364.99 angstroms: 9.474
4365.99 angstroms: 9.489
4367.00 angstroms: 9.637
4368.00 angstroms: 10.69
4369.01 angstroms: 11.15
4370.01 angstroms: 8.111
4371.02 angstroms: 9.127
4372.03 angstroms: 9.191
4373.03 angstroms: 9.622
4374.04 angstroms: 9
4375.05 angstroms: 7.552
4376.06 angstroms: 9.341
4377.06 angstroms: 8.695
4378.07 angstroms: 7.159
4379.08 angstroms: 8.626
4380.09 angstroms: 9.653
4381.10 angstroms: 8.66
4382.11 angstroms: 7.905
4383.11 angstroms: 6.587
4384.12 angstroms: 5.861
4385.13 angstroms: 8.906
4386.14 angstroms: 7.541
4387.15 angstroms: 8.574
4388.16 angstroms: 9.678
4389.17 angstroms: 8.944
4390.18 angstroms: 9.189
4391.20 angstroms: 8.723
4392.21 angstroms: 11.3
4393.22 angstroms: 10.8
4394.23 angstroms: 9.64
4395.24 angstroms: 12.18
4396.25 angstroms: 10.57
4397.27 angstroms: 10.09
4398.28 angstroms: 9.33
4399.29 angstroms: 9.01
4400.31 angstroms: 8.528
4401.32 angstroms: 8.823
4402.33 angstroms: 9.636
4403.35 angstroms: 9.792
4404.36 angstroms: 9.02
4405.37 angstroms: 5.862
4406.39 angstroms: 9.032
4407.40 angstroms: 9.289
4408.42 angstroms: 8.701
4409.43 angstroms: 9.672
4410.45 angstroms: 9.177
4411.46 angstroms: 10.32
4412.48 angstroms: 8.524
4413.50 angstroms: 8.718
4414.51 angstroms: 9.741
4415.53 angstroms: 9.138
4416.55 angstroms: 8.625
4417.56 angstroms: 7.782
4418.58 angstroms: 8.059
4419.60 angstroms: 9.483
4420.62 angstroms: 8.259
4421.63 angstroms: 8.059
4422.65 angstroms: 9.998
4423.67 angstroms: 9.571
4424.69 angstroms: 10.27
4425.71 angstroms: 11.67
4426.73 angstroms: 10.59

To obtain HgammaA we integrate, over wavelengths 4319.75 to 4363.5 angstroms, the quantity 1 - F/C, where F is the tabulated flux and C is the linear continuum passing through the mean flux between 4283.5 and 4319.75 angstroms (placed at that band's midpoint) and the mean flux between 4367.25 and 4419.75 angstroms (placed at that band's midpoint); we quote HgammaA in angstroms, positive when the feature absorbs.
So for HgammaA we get 0.30 angstroms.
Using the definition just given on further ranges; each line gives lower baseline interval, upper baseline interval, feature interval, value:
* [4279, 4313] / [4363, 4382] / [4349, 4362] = 0.5 angstroms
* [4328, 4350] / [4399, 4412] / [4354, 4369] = -1.0 angstroms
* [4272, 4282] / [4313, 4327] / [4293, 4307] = 1.7 angstroms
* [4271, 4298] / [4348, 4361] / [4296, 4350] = 1.6 angstroms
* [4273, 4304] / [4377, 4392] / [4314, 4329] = -0.6 angstroms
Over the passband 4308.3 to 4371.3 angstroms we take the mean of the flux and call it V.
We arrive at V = 8.7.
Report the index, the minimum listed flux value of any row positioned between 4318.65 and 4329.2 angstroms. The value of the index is 6.724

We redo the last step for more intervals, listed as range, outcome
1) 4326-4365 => 5.231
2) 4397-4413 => 5.862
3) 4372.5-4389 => 5.861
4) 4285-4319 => 5.787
